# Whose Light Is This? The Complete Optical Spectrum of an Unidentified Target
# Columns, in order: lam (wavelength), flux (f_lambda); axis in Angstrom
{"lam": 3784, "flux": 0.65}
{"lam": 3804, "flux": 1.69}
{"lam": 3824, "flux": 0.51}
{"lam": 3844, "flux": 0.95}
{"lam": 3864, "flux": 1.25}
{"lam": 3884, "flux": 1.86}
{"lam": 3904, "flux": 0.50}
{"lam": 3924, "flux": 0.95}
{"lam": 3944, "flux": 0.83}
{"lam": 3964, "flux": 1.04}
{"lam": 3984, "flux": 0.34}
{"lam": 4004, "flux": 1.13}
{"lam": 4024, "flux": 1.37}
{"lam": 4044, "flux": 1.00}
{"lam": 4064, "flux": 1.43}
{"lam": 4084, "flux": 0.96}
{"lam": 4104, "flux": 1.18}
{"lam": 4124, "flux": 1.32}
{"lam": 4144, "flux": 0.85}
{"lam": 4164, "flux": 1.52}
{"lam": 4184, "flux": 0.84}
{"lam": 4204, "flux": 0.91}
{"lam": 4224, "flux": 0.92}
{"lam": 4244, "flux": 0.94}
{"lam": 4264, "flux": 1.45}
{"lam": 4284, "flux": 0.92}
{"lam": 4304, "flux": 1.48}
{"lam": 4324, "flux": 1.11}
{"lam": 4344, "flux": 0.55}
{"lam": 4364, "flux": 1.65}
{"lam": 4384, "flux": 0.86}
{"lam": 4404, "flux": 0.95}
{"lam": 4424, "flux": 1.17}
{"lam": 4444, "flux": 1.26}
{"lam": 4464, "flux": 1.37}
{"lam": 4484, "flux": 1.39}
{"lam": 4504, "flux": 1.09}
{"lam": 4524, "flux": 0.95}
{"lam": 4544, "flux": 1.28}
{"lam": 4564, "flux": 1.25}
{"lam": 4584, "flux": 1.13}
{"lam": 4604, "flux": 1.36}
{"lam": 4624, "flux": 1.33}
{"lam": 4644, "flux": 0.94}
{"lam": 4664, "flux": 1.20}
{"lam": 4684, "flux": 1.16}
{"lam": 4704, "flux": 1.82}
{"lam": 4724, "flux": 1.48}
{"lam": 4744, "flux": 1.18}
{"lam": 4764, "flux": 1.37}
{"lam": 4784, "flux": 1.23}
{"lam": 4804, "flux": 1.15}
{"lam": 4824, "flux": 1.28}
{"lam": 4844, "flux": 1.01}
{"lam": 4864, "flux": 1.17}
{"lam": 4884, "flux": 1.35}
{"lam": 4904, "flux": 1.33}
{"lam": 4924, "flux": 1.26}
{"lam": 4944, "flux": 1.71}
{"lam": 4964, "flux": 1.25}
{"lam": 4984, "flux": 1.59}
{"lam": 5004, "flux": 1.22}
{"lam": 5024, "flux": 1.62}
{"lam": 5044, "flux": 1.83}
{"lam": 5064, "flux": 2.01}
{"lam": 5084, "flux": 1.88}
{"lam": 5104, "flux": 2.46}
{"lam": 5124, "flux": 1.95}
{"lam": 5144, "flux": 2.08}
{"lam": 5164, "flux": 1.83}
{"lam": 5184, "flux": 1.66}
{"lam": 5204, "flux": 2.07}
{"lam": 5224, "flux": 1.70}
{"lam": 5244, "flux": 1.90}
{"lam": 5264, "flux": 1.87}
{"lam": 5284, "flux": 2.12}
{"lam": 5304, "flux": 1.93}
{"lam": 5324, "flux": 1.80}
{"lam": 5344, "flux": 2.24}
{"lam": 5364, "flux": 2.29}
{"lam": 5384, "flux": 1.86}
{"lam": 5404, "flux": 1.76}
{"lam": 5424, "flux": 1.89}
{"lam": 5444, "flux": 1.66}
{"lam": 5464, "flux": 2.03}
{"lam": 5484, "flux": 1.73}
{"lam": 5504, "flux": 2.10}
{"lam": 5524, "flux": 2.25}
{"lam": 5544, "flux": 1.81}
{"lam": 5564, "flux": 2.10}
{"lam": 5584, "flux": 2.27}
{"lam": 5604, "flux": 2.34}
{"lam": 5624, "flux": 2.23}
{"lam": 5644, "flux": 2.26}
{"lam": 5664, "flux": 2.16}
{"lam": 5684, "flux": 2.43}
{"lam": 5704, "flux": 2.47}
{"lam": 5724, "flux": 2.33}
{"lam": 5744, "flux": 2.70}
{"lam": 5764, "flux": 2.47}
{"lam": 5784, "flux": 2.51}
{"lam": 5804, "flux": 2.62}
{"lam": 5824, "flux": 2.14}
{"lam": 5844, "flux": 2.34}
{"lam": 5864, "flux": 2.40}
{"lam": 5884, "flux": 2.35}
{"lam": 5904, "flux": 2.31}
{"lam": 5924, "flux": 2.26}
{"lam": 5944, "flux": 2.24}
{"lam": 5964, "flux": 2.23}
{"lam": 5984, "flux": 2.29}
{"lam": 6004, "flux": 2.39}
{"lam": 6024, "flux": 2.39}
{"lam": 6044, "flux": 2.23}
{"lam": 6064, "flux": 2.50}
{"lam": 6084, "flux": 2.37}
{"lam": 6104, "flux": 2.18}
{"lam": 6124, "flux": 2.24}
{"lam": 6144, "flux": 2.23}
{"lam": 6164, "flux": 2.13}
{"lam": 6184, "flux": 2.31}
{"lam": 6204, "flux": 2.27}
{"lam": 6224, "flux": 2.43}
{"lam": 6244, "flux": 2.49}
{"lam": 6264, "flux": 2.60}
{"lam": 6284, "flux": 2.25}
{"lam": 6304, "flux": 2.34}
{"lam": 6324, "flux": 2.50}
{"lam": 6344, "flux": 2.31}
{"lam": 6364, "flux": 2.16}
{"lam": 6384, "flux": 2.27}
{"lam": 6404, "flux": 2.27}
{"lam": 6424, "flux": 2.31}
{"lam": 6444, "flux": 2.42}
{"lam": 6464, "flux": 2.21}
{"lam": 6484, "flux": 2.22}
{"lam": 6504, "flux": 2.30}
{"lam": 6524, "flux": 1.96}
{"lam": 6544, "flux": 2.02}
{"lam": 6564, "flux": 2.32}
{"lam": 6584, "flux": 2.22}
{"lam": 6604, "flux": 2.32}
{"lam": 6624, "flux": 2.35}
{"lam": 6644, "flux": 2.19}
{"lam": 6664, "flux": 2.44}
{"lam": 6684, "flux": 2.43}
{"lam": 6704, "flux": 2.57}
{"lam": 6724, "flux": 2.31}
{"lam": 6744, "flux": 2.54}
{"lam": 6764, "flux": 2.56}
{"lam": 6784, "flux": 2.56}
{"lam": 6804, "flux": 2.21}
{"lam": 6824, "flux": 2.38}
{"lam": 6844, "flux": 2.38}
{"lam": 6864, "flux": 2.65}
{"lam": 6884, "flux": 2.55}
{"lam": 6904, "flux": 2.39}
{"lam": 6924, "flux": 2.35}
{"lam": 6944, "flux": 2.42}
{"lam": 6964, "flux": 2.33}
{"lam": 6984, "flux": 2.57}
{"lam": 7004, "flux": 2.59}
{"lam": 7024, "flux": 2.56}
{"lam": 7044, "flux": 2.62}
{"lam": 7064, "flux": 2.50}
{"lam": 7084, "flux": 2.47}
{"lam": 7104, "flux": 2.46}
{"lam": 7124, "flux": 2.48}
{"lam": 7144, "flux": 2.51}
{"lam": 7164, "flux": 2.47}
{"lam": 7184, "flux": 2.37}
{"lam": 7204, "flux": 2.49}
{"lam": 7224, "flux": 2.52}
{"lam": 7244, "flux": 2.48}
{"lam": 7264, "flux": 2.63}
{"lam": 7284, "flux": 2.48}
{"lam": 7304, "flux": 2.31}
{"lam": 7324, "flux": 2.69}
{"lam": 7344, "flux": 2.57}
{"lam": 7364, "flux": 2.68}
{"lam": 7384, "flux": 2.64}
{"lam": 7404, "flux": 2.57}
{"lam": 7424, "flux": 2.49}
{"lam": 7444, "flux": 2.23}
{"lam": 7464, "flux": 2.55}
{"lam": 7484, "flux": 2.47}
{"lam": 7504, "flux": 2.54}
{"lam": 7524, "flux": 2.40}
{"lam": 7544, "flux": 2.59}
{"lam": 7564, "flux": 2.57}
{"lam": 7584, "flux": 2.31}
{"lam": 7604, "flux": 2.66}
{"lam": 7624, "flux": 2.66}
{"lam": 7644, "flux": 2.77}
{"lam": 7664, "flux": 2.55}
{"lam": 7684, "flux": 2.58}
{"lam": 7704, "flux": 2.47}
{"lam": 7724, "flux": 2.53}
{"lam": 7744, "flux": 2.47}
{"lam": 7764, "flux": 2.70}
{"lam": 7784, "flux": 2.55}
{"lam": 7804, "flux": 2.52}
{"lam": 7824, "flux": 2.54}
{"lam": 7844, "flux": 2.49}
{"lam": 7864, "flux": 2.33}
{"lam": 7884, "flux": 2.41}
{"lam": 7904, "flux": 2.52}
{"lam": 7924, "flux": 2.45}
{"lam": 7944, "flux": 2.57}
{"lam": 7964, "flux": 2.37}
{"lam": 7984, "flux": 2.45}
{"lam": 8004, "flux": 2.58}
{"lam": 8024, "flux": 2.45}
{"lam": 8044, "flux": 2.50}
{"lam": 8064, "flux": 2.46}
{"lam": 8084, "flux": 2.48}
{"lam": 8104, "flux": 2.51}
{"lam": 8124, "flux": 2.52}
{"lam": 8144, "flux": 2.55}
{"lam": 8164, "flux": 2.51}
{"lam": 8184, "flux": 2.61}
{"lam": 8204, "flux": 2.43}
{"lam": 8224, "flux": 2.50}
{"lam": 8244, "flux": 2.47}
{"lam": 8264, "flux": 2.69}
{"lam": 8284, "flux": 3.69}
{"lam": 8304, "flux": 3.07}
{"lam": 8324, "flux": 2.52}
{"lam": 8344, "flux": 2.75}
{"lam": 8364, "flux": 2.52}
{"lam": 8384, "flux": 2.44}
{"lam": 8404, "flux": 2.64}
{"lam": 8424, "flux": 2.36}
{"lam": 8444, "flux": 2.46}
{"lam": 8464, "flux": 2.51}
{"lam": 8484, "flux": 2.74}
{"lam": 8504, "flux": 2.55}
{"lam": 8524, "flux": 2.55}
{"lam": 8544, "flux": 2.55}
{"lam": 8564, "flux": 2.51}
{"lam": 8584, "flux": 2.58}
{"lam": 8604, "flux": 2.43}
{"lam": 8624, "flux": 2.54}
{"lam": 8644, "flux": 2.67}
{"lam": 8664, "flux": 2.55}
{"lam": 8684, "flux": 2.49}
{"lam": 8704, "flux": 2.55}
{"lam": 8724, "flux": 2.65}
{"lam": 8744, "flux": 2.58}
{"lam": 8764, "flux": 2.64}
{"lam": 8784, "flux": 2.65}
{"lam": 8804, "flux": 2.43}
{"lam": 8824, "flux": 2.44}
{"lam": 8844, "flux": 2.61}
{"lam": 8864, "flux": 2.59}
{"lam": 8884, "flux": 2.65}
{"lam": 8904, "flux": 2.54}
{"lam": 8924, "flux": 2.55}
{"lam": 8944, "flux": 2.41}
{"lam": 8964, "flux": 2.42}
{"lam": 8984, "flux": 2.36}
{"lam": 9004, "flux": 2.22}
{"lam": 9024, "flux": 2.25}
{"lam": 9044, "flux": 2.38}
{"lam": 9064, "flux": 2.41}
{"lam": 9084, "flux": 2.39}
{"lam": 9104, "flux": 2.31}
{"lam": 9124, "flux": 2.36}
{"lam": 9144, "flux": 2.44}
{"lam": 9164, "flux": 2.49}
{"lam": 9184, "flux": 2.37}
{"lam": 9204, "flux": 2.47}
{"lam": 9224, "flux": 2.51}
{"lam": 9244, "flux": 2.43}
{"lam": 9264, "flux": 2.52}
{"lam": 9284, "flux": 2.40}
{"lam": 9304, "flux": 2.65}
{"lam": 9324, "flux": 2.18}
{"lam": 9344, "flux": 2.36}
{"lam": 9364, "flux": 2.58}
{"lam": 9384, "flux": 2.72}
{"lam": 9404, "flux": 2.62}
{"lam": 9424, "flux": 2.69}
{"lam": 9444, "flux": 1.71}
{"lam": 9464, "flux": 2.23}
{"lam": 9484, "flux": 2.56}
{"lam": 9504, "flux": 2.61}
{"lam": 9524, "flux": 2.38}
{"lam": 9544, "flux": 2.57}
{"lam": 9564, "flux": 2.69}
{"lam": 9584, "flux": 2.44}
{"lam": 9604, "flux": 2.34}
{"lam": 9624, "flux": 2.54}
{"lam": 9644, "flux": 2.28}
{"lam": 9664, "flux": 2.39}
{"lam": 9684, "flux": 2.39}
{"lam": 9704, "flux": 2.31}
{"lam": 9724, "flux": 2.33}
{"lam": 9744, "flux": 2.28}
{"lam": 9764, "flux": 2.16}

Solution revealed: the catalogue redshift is 0.261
